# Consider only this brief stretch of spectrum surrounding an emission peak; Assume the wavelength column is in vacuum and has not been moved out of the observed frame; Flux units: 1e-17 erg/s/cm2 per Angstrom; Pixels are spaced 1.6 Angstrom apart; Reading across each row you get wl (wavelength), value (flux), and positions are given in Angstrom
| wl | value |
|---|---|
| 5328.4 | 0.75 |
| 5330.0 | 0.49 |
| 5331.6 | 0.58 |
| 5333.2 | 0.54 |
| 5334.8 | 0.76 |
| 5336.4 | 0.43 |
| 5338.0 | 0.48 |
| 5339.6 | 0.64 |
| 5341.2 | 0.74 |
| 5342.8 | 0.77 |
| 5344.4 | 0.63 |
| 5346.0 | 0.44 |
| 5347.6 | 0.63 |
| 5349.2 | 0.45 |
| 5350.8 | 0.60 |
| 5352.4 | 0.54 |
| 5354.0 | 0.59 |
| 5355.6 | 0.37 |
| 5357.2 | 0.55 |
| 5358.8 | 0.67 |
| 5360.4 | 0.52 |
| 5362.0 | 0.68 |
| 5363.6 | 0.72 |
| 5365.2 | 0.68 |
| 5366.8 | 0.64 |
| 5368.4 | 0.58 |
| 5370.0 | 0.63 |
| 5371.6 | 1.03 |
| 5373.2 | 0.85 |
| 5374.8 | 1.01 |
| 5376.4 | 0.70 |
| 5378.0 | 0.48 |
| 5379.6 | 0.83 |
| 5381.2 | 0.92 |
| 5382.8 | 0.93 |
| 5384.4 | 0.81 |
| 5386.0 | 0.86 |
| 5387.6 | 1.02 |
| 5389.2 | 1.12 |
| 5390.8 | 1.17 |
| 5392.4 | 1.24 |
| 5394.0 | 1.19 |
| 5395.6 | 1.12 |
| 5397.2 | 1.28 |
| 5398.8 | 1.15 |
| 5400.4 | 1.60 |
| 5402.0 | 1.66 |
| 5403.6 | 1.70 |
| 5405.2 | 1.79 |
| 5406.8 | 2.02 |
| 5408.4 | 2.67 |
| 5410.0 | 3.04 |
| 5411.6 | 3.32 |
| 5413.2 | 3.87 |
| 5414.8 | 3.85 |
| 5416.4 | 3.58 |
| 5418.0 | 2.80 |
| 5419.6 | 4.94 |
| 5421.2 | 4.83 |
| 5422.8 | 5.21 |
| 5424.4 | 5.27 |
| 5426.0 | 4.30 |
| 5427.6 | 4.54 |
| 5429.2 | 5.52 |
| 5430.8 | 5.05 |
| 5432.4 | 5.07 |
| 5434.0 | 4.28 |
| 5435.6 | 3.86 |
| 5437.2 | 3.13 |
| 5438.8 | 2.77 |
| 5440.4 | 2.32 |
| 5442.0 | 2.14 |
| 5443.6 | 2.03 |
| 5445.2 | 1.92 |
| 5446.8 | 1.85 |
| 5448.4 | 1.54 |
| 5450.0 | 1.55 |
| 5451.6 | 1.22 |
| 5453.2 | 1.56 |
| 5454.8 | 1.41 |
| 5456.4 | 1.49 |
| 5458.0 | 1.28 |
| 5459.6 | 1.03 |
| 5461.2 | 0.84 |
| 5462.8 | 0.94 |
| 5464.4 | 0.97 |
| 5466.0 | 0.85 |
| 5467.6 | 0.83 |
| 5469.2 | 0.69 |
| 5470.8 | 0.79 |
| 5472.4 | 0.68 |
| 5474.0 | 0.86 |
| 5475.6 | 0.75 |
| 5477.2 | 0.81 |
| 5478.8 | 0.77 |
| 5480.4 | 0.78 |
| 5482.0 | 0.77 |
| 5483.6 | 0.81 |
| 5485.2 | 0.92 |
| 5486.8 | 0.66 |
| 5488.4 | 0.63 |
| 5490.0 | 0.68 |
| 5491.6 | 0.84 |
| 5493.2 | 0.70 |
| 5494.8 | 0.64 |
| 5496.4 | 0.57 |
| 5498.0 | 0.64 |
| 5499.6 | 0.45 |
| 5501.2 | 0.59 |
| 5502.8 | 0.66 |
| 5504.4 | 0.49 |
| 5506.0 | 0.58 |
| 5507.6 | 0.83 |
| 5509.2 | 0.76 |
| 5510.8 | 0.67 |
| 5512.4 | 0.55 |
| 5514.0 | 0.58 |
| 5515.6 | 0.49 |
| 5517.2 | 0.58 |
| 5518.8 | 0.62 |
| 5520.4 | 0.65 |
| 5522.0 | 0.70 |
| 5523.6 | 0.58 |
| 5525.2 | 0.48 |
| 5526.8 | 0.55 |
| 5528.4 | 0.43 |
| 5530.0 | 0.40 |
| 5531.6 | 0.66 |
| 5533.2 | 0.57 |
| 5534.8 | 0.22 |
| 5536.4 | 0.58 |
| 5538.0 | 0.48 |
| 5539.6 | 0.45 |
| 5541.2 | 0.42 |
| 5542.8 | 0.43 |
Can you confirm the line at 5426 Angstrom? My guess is C IV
